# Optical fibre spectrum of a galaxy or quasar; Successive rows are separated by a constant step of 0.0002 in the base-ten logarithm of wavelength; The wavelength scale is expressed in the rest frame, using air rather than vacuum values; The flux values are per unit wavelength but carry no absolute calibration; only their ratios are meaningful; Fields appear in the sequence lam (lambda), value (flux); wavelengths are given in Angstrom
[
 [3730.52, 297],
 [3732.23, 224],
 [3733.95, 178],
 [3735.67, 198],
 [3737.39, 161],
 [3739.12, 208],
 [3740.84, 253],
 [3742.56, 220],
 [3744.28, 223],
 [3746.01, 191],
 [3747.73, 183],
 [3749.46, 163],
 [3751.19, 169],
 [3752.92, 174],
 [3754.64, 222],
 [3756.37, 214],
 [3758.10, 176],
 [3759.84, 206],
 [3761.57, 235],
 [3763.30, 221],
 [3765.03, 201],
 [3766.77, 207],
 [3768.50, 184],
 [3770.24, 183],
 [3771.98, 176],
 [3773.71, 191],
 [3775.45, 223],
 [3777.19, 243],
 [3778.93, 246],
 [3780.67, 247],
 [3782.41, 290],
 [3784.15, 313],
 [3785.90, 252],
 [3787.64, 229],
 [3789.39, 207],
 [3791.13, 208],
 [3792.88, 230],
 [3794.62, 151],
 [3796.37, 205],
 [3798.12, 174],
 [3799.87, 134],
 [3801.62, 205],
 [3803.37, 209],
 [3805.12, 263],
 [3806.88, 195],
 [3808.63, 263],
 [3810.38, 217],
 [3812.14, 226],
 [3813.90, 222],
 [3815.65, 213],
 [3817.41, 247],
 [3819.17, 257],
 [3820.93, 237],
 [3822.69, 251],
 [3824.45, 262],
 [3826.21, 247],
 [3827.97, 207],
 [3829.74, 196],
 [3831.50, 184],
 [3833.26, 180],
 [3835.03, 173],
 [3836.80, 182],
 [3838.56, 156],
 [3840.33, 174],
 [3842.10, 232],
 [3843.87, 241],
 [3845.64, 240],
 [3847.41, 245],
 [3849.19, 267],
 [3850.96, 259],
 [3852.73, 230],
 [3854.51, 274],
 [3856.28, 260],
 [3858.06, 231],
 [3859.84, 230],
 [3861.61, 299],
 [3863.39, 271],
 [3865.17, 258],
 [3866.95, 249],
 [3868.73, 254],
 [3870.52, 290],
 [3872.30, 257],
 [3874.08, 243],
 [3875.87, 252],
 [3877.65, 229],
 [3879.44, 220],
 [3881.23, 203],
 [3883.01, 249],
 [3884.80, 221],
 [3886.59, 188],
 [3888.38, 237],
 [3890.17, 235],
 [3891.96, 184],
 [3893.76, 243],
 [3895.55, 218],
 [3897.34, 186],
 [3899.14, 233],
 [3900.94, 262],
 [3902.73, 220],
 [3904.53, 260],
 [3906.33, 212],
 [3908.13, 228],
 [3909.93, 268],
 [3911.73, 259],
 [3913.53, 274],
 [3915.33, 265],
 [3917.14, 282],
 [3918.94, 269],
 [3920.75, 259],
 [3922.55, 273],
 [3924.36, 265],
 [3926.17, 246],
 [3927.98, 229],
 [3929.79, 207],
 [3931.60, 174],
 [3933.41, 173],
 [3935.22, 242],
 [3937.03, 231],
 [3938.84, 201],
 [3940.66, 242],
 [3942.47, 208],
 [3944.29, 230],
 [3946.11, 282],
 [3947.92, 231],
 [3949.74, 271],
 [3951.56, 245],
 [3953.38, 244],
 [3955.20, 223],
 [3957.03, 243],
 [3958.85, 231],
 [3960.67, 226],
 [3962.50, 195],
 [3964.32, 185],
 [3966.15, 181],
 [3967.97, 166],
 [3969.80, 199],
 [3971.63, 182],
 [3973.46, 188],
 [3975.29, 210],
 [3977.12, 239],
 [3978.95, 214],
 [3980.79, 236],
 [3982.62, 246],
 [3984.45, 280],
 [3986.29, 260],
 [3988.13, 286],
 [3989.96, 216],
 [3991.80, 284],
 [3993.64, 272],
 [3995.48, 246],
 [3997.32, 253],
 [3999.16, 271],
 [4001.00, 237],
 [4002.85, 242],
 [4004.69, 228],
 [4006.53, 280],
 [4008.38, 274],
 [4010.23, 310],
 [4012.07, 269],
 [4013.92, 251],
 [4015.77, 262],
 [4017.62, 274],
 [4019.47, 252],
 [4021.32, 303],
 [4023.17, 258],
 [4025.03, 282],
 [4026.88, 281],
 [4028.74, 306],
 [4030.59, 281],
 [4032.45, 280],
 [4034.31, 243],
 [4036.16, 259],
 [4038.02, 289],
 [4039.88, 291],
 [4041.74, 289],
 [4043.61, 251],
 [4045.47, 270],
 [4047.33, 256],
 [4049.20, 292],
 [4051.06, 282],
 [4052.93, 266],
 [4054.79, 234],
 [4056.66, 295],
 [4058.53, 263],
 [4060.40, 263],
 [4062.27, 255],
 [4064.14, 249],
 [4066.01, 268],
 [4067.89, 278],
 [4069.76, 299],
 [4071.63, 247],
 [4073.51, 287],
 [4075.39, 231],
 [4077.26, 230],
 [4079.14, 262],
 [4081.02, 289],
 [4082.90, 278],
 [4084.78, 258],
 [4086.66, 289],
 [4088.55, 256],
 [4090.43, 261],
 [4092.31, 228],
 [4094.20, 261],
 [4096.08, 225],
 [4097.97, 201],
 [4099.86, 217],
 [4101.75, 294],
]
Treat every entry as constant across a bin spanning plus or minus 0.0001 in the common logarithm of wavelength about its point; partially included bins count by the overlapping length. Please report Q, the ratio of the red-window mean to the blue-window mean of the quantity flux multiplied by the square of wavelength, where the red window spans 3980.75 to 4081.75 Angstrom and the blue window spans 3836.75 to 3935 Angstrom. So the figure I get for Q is 1.21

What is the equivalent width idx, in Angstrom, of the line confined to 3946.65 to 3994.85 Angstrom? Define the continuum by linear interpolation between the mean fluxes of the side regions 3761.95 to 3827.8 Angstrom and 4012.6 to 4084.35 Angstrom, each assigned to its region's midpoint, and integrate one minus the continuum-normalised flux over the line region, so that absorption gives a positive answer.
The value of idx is 4.8 Angstrom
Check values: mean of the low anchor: 222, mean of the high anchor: 270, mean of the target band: 230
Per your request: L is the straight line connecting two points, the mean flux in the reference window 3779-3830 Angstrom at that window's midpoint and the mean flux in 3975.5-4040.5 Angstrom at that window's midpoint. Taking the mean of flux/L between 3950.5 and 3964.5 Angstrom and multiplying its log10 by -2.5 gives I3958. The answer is 0.13 mag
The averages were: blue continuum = 227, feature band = 226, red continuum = 264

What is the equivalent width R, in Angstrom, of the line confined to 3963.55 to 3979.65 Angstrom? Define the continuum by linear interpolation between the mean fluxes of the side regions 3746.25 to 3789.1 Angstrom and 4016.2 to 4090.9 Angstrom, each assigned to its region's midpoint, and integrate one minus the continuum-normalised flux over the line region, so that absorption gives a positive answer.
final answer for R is 3.7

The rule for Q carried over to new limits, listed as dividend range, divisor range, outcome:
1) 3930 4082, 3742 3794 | 1.32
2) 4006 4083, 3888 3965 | 1.22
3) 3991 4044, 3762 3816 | 1.40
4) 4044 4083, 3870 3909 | 1.26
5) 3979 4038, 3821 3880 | 1.22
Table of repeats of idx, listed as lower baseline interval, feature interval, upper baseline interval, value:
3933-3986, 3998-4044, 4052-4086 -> -4.6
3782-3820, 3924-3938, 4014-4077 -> 1.6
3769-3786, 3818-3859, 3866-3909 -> 1.3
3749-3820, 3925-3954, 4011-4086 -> 2.1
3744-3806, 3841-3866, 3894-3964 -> -3.2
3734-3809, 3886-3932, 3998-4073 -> 0.5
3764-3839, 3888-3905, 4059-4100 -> 0.3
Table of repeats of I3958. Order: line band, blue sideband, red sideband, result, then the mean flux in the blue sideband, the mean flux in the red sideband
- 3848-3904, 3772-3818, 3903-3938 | -0.02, 222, 242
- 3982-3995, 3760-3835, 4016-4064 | -0.01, 219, 272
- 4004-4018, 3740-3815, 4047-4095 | -0.06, 213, 265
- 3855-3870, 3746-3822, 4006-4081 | -0.12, 214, 270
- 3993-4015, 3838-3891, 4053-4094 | -0.02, 240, 263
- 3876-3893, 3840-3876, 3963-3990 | 0.11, 251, 219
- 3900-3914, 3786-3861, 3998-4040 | -0.02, 220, 270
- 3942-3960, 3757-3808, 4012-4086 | 0.03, 214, 269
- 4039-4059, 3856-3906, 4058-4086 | -0.04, 238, 264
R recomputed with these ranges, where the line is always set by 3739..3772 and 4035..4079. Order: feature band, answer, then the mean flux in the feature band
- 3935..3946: 0.6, 229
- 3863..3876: -1.9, 259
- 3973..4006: 0.8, 246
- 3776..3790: -3.2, 253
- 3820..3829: -1.0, 240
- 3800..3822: -1.4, 226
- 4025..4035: -0.7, 279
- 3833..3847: 1.3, 200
